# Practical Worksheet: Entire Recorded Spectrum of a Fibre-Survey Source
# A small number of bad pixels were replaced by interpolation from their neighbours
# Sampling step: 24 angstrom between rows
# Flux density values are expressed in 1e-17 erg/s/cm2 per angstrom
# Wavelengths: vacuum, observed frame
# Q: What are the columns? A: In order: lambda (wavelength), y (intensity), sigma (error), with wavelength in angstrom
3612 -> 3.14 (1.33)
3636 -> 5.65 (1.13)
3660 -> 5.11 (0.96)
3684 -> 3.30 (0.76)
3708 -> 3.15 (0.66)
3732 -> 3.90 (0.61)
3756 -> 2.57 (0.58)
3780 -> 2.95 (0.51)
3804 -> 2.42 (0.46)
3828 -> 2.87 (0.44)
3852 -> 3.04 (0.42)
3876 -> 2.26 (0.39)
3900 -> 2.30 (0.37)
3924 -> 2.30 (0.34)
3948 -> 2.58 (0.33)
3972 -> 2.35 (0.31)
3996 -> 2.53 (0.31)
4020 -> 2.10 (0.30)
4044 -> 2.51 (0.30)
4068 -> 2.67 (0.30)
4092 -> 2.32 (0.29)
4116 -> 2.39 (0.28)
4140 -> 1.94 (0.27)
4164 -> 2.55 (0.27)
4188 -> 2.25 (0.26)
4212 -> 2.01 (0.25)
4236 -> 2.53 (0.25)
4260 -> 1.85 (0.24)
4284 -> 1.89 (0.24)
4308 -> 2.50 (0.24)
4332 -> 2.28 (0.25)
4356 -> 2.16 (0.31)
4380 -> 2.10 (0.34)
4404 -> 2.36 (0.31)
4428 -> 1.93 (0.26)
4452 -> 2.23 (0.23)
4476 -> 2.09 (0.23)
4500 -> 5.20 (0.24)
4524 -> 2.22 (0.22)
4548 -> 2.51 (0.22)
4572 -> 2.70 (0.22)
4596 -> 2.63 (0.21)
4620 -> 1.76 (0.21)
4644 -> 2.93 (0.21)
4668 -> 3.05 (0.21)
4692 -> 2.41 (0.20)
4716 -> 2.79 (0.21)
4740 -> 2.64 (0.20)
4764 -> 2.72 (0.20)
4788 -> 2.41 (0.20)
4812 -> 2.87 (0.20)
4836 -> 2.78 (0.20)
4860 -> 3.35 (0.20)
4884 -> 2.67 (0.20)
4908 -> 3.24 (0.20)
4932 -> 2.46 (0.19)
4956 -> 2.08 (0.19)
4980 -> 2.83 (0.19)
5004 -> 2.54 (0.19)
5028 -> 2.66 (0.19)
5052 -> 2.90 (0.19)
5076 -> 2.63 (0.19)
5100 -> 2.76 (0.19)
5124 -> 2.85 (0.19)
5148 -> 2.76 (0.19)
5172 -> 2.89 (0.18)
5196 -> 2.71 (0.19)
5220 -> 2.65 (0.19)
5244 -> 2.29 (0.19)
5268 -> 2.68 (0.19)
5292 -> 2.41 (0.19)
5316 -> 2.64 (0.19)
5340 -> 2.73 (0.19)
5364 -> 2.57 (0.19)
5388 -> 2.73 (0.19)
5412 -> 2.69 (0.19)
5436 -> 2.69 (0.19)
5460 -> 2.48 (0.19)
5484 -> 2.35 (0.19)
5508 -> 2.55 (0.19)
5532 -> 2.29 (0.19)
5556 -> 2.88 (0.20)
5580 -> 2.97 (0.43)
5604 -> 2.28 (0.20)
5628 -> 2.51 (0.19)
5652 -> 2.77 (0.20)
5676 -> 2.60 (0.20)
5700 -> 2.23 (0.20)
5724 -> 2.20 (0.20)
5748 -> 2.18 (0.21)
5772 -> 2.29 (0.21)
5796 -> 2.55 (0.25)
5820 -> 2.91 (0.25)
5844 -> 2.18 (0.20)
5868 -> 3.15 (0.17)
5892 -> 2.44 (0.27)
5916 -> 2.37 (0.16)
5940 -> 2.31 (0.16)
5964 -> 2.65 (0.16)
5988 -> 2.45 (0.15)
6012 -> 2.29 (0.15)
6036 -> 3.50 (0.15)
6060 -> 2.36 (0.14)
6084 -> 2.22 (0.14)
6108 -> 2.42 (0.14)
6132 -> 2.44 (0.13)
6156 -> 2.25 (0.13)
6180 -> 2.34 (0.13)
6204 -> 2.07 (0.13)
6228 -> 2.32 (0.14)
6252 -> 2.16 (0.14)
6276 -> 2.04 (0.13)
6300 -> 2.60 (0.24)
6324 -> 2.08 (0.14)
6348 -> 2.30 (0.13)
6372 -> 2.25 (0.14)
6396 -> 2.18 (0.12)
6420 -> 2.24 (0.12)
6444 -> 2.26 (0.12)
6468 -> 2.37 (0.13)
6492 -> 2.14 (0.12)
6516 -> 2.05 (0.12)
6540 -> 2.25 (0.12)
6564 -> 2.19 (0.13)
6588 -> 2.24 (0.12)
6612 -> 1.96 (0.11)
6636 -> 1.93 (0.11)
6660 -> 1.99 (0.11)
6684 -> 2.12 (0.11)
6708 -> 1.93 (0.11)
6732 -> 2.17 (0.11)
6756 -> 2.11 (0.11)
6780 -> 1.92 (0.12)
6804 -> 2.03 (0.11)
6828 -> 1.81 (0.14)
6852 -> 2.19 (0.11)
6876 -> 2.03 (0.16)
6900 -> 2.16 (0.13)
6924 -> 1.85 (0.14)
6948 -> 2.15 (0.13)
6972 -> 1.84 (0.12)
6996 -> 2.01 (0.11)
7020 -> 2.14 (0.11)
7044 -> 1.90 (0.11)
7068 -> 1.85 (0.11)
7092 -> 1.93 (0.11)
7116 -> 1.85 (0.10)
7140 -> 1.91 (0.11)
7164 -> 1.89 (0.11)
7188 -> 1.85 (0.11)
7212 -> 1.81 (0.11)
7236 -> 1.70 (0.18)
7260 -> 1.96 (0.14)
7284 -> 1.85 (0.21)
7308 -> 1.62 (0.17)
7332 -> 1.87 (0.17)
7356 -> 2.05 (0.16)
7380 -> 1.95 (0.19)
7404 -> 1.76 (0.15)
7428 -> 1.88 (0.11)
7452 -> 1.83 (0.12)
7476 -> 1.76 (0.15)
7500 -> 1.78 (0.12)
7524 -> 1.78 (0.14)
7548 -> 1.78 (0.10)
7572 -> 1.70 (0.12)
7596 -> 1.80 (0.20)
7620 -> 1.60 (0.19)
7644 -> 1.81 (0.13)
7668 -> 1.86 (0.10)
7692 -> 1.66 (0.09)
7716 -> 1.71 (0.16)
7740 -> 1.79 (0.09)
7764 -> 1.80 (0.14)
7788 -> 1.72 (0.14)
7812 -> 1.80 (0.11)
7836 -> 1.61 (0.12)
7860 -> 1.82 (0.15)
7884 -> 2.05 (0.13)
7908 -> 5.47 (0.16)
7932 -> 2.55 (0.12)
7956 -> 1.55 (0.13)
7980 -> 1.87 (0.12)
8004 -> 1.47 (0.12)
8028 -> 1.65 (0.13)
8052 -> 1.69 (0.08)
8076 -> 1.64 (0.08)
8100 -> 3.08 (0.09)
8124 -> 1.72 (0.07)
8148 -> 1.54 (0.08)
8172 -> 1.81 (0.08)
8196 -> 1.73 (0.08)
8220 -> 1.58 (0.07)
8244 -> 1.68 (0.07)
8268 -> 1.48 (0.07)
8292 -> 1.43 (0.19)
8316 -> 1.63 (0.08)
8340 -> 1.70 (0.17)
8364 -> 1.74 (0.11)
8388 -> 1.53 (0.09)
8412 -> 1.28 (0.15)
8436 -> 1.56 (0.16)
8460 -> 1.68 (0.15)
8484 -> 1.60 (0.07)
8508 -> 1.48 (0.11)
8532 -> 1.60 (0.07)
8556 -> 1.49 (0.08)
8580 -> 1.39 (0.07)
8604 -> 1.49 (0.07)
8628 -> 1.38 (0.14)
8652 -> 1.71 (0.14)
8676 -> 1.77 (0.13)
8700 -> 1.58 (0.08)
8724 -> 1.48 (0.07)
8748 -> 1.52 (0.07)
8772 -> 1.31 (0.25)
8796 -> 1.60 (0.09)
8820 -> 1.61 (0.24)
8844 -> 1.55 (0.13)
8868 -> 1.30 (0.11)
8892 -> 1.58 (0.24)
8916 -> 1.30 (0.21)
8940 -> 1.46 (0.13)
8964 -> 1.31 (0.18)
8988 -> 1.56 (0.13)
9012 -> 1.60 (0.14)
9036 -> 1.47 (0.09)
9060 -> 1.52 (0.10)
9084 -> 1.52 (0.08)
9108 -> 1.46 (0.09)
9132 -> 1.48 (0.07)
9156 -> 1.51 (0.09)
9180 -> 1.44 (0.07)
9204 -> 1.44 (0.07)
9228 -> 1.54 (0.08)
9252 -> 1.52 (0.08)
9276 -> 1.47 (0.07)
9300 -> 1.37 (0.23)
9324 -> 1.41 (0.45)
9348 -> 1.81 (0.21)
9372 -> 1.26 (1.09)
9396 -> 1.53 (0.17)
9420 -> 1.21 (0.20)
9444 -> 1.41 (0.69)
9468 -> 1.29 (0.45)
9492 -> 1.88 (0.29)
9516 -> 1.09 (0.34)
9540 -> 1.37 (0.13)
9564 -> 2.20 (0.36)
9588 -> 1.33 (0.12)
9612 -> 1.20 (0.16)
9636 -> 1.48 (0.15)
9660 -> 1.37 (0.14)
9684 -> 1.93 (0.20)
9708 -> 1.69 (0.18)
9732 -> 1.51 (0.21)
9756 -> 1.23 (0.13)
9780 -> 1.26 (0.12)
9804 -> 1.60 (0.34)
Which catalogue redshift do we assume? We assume 0.20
